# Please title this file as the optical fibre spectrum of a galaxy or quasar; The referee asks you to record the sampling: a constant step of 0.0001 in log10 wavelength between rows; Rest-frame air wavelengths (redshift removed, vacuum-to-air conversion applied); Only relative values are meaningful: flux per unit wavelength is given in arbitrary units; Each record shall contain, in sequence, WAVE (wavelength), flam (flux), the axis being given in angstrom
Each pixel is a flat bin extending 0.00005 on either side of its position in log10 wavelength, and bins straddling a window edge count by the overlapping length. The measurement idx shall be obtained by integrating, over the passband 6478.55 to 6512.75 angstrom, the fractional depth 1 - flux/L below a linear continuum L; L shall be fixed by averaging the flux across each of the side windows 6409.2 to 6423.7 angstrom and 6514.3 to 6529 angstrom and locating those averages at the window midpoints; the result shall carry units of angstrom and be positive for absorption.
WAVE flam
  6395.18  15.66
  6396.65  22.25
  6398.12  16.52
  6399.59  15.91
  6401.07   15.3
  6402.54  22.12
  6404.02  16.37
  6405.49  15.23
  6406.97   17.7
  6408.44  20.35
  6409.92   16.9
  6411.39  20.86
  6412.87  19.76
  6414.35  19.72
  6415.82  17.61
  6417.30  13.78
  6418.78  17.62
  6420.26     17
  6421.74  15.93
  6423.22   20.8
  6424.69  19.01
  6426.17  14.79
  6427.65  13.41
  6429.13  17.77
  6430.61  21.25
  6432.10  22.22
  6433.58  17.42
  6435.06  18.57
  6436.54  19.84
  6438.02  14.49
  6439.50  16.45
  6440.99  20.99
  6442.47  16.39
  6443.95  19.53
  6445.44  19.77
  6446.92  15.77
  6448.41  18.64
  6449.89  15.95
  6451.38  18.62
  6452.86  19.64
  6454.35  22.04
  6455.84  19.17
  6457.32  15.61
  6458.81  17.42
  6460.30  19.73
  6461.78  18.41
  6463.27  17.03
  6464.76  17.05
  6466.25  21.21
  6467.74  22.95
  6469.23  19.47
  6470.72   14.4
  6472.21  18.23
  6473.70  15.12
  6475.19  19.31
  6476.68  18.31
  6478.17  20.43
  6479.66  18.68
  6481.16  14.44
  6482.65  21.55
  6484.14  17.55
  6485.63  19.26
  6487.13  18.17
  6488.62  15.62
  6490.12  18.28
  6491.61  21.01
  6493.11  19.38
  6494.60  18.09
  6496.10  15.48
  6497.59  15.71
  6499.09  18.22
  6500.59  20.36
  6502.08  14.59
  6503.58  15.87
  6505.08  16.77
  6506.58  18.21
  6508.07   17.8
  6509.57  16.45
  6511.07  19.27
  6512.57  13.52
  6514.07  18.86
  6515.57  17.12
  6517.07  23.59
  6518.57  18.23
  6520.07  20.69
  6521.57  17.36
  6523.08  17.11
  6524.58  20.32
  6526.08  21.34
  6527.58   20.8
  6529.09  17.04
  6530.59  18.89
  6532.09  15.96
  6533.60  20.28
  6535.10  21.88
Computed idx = 2.5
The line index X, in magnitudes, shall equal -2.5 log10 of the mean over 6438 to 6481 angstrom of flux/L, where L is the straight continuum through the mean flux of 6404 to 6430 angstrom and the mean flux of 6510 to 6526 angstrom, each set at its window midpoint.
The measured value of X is -0.02 mag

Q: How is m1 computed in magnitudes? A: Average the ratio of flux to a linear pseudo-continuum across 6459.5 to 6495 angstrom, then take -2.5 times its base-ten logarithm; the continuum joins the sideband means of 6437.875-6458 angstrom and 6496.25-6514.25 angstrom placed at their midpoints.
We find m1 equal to -0.05 mag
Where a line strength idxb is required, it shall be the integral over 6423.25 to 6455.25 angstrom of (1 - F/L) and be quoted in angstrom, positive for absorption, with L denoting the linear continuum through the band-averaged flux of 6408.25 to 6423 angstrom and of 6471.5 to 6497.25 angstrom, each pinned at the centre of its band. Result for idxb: -0.5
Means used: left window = 18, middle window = 18.3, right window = 18.1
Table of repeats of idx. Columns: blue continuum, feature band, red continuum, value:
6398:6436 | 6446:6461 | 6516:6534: 0.05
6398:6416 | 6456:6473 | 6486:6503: -0.46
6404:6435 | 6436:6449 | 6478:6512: -0.04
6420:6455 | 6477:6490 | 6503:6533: 0.02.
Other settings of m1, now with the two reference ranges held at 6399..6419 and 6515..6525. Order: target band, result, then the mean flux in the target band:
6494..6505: 0.13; 16.9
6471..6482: 0.06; 17.7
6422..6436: -0.01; 18.3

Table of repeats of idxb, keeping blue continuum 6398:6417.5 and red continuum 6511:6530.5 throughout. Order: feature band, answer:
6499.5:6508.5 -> 0.7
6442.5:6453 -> 0.1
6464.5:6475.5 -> -0.1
